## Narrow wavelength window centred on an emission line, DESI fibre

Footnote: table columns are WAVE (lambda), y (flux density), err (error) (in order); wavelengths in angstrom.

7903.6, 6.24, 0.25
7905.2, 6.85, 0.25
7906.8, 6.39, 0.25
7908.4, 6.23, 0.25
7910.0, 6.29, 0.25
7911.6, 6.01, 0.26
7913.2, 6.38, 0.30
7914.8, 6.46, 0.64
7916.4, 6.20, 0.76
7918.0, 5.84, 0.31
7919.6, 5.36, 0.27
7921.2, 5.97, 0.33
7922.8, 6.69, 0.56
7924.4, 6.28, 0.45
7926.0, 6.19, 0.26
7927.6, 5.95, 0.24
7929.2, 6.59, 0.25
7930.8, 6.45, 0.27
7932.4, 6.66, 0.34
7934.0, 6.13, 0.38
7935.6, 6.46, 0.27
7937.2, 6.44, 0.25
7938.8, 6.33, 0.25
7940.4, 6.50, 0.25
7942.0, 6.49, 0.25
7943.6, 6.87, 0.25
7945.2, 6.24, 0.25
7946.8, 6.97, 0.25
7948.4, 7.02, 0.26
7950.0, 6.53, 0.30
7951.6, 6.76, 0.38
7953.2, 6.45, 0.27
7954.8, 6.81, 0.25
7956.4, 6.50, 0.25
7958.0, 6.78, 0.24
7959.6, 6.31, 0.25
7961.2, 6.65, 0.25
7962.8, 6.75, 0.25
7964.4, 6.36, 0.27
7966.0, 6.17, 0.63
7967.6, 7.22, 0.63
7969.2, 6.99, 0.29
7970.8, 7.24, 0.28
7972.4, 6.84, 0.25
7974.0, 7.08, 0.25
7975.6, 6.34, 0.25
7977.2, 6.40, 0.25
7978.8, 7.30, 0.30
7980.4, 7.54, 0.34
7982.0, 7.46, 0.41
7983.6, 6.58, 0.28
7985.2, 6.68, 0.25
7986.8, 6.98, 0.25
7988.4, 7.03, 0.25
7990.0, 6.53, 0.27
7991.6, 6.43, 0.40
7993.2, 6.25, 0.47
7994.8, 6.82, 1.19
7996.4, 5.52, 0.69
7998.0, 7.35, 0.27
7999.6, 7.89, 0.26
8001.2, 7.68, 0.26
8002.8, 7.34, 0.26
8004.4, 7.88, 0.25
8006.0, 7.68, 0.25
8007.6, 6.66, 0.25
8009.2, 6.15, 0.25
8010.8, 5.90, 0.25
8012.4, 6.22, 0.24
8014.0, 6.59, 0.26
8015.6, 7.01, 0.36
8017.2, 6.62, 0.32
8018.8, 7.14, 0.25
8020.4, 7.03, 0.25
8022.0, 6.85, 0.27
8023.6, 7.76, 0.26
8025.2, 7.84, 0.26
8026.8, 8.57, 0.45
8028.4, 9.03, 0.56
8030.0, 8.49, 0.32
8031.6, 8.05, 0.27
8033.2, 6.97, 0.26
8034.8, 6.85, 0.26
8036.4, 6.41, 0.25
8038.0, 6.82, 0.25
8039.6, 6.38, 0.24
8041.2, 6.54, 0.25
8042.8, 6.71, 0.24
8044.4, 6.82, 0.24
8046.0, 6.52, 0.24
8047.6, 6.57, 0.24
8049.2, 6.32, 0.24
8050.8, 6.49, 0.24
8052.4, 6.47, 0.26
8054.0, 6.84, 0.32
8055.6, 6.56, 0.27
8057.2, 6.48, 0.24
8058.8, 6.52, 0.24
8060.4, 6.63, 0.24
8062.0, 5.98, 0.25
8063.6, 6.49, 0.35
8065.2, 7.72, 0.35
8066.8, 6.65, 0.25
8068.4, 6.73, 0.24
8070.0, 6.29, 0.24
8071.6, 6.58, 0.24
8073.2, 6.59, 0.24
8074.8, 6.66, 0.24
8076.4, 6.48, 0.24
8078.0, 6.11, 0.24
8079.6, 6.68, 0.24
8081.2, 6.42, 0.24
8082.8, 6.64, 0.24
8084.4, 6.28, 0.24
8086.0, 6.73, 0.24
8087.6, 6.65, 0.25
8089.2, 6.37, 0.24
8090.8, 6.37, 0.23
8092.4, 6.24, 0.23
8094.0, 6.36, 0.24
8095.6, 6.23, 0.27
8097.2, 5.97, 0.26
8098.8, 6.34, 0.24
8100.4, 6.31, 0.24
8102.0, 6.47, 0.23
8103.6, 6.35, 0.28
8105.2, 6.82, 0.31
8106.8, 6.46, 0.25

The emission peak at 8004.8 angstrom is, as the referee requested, H-alpha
